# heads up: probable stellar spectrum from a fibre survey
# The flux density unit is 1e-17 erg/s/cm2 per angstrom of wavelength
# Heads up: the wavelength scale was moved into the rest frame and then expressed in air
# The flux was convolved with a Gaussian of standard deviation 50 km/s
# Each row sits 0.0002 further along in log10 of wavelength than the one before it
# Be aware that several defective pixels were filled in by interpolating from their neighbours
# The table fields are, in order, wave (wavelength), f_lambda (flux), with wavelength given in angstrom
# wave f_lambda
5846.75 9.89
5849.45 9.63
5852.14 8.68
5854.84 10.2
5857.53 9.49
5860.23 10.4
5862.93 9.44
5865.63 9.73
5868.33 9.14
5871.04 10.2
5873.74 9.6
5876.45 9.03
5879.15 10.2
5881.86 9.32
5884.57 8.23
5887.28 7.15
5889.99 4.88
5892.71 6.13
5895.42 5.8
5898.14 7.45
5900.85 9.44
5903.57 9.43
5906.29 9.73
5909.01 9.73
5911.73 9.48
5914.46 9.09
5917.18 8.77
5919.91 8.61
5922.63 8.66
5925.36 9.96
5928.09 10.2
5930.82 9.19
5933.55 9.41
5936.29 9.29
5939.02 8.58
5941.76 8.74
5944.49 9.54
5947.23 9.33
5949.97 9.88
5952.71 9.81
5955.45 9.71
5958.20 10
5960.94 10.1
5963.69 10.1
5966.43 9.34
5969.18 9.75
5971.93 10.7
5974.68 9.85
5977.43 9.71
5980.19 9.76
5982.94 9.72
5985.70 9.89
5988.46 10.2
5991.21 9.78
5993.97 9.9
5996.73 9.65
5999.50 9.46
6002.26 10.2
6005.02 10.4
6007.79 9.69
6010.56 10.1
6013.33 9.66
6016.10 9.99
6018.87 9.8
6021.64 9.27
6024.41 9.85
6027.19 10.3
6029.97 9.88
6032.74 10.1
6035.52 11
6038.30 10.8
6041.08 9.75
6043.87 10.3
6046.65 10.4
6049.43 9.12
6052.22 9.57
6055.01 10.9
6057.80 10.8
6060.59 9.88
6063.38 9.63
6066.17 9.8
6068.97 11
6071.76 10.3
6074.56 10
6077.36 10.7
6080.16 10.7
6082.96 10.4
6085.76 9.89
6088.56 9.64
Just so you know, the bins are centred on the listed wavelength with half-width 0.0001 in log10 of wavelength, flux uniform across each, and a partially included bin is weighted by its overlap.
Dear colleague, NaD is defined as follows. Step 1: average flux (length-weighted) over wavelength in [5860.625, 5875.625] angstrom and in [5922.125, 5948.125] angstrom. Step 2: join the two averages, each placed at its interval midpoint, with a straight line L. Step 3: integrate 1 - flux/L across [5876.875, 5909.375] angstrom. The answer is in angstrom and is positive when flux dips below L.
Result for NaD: 4.8 angstrom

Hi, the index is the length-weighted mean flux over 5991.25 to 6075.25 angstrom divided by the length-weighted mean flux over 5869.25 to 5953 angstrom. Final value 1.1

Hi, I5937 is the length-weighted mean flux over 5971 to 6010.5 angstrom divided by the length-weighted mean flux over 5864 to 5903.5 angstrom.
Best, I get 1.2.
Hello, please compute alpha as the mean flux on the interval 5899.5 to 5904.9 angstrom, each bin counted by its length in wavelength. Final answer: 9.43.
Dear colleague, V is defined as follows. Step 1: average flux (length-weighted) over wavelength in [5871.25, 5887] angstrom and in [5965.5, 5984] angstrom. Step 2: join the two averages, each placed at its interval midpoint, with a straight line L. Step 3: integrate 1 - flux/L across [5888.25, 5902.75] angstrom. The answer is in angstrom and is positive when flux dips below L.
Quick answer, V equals 3.8 angstrom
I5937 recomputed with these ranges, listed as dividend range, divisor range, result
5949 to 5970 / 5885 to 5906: 1.34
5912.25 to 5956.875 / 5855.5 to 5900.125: 1.09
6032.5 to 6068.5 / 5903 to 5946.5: 1.10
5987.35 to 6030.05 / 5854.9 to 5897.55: 1.15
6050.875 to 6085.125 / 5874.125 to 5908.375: 1.26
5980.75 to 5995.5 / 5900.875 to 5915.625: 1.04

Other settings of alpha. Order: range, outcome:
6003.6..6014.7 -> 9.96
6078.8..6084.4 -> 10.5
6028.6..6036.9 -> 10.3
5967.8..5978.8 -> 10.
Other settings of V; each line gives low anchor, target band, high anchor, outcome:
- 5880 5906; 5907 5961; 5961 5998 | -4.2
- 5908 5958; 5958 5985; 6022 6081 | -0.8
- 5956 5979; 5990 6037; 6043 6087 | 0.6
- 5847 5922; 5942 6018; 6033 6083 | -1.6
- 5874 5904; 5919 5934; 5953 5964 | -0.6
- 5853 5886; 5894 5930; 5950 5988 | 2.8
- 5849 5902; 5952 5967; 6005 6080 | -0.7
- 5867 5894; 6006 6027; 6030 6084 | 0.0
